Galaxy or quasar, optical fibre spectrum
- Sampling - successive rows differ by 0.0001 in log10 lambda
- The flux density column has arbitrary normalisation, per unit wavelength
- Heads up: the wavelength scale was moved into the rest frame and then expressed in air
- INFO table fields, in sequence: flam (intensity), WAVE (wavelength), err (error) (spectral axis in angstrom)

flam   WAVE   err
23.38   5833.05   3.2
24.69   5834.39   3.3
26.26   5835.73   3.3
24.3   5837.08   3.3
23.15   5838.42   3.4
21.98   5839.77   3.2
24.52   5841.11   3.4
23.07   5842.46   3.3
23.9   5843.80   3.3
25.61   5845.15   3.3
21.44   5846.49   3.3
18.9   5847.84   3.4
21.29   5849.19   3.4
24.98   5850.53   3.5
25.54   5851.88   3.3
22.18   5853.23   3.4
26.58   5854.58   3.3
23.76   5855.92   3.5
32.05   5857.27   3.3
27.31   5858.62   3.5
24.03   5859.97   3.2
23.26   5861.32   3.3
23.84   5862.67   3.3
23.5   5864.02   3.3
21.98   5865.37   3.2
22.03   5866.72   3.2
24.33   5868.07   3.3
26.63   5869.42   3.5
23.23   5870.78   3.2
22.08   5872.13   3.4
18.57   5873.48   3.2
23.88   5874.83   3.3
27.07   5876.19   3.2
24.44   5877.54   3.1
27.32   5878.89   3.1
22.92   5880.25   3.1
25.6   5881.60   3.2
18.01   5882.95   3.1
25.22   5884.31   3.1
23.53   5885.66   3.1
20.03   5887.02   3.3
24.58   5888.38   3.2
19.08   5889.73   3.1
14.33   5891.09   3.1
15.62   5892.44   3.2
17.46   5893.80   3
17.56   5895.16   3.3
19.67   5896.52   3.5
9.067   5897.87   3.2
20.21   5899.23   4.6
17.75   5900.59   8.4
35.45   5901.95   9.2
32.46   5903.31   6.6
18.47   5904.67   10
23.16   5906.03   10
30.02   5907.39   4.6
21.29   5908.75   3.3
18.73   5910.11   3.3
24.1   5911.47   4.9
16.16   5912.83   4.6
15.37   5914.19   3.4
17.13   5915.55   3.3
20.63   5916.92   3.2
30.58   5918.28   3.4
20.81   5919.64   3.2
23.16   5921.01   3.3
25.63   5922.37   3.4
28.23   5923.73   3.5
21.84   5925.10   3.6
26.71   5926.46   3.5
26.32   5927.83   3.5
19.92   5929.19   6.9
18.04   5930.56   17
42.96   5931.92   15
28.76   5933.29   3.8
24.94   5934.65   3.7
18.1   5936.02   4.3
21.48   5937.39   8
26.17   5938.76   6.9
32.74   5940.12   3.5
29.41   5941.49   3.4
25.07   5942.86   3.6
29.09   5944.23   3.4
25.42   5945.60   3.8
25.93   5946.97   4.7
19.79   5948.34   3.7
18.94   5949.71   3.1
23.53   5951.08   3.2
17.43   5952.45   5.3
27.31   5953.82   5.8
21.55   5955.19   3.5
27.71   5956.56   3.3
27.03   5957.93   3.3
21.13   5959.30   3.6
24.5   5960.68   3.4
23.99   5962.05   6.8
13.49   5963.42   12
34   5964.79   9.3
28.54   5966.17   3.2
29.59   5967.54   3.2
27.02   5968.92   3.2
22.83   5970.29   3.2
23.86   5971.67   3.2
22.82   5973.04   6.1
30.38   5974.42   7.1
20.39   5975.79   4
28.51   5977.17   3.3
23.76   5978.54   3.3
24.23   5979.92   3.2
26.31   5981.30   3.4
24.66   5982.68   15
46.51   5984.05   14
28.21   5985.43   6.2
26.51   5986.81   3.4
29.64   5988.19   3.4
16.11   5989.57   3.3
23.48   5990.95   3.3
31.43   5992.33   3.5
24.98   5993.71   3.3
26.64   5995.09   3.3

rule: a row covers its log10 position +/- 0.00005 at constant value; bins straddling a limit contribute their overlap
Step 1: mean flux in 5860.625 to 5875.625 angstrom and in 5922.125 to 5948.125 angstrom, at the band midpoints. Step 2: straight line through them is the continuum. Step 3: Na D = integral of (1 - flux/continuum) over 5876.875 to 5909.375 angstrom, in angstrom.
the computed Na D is 3.2 angstrom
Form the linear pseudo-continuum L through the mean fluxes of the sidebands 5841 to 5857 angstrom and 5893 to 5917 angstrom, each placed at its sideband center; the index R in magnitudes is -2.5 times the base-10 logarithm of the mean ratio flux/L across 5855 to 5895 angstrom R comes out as -0.03 mag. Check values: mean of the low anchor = 23.7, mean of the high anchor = 20.8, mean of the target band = 22.9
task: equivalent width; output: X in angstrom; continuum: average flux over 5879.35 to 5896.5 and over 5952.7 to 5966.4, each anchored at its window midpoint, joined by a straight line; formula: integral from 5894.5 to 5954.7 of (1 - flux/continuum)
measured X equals -2.6 angstrom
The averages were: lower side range 20.4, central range 23.5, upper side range 24.6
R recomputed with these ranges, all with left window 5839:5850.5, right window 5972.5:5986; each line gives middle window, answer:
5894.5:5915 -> 0.17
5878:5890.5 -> 0.06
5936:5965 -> 0.10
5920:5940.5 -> 0.02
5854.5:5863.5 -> -0.11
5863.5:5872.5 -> 0.01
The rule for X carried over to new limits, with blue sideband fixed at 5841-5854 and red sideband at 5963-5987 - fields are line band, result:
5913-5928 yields 1.4 angstrom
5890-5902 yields 3.4 angstrom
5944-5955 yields 1.3 angstrom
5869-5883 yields 0.1 angstrom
